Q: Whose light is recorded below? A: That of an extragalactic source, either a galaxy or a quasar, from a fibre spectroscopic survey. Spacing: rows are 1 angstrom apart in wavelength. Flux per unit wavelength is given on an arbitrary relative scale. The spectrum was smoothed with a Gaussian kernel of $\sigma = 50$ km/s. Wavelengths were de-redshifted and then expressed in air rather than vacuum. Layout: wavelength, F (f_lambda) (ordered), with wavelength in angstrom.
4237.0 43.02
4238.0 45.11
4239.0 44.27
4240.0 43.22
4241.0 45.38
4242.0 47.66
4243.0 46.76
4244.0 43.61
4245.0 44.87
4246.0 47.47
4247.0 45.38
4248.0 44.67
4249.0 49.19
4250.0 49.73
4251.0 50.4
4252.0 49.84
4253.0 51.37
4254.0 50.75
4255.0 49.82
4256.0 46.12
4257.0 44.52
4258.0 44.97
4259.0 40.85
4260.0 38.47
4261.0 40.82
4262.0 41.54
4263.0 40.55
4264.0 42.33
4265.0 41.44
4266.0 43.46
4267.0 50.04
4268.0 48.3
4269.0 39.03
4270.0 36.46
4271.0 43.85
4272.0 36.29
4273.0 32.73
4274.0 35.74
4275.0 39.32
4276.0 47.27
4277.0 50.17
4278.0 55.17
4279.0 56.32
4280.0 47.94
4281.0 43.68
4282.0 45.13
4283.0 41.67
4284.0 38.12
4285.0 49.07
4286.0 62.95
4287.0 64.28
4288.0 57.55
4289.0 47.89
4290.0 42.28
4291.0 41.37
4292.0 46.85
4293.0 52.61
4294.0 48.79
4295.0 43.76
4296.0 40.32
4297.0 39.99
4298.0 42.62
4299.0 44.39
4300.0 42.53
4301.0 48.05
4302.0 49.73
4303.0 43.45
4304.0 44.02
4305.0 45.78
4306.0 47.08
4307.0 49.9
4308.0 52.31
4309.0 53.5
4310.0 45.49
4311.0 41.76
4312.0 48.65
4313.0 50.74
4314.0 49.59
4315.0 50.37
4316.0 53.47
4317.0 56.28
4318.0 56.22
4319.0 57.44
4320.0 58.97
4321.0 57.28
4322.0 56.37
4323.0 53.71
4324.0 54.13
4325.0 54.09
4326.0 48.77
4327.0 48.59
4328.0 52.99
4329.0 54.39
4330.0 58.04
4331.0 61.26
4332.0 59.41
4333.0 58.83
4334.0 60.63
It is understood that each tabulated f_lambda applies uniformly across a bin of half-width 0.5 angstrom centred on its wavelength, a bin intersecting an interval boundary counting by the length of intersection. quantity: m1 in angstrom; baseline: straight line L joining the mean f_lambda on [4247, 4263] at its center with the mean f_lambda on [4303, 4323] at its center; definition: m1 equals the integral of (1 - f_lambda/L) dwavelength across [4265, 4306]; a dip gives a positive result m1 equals 2.6 angstrom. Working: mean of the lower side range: 46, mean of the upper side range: 51.2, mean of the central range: 45.7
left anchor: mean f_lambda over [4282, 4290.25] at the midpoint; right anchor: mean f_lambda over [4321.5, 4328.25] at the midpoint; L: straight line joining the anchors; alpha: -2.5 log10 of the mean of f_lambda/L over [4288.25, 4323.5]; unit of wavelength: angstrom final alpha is 0.06 mag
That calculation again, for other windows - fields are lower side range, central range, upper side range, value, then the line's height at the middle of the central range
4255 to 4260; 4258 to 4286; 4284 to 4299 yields 0.06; 45.8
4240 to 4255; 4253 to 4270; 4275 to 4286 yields 0.09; 47.7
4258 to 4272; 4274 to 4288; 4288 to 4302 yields -0.12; 43.8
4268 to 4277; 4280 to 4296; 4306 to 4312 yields -0.11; 43.6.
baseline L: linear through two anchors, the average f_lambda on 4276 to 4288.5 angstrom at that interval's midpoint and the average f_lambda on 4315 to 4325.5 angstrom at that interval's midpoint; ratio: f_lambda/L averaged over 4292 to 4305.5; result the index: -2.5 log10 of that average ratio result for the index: 0.17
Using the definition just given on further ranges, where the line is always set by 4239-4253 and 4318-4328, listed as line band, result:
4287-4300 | 0.12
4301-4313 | 0.11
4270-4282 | 0.13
